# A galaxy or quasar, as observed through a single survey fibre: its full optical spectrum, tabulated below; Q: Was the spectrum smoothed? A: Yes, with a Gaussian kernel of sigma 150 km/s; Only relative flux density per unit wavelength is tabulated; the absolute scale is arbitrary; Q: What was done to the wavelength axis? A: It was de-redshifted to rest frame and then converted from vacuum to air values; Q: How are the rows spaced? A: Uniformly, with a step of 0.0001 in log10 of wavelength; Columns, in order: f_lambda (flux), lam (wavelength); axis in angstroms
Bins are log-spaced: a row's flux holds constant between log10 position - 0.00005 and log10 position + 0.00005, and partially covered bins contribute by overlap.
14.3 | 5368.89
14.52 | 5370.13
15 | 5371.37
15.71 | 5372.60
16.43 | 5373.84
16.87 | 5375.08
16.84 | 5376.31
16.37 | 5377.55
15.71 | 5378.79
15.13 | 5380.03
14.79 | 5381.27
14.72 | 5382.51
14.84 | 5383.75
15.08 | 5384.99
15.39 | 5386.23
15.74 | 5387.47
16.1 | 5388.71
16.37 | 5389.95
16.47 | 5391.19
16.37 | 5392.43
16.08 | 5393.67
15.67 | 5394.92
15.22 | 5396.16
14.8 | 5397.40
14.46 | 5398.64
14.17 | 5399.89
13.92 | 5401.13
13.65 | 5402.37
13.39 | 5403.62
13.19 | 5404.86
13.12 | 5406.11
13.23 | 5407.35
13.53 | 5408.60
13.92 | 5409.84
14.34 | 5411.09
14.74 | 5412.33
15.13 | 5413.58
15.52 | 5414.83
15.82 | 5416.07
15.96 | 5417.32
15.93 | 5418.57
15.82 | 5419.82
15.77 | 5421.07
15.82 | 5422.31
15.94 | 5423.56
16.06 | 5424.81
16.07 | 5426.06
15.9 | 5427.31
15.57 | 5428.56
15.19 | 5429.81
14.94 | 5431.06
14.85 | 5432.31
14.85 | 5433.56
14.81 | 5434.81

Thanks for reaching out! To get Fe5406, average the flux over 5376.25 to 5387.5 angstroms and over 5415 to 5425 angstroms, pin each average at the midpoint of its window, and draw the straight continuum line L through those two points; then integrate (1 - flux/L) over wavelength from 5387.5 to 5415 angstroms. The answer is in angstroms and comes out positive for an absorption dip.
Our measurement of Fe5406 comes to 1.60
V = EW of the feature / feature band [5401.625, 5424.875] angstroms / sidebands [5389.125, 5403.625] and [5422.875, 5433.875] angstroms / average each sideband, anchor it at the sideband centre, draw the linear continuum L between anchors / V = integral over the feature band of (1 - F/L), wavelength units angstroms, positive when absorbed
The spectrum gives 0.9 angstroms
